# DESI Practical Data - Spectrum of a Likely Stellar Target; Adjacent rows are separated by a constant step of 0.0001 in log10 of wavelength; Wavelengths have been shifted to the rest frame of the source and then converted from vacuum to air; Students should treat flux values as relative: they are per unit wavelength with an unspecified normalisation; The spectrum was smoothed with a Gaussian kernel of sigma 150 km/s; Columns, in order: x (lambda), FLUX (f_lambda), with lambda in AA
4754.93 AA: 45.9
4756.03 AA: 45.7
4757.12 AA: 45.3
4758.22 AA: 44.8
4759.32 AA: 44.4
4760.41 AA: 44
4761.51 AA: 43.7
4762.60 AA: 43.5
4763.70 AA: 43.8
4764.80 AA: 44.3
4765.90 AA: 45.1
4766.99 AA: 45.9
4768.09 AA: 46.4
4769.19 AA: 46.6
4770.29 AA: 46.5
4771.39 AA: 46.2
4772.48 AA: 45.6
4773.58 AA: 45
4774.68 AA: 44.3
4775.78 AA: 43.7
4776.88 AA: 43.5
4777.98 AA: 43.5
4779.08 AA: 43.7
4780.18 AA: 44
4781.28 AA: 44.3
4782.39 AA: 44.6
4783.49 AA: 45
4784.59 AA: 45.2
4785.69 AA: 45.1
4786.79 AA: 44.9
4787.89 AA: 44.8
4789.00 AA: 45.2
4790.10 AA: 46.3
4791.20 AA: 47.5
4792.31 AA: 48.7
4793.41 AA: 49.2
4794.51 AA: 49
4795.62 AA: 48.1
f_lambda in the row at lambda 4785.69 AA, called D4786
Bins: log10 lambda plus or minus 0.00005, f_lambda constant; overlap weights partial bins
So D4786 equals 45.1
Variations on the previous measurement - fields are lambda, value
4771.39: 46.2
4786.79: 44.9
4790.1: 46.3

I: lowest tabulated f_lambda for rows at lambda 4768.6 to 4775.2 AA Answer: 44.3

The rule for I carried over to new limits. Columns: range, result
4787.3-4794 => 44.8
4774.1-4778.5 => 43.5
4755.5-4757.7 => 45.3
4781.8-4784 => 44.6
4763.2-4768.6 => 43.8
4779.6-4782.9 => 44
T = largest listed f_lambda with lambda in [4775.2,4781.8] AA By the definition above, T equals 44.3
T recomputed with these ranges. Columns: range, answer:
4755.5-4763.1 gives 45.7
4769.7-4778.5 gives 46.5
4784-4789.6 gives 45.2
